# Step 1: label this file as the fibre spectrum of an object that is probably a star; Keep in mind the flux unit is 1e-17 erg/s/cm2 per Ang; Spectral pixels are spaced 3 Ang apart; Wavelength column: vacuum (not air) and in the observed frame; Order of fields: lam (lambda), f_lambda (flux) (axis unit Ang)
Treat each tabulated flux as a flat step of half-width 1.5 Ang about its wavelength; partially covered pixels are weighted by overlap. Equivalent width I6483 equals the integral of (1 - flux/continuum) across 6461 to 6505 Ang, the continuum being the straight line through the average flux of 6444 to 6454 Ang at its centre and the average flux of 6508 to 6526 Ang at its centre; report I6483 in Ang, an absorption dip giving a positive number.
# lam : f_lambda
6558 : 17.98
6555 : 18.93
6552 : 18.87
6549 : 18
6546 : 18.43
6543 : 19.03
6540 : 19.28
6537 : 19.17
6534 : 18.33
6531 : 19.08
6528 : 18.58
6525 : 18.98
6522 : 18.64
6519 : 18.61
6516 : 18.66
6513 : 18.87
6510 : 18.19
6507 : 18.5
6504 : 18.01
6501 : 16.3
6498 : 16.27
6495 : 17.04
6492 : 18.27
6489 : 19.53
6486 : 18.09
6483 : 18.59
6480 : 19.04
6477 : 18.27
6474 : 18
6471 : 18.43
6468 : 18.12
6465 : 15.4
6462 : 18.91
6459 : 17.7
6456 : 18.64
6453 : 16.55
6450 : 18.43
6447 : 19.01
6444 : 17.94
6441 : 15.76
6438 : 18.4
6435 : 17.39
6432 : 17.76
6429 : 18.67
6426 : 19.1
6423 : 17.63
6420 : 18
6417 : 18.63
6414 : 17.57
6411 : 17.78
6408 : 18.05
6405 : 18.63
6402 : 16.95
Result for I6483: 1.1 Ang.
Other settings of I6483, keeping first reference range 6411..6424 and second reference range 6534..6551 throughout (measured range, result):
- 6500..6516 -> 0.4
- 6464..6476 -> 0.4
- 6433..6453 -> 0.4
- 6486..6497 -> 0.2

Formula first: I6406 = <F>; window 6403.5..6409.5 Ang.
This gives 18.3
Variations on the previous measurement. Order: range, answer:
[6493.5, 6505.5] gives 16.9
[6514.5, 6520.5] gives 18.6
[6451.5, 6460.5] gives 17.6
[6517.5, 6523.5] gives 18.6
